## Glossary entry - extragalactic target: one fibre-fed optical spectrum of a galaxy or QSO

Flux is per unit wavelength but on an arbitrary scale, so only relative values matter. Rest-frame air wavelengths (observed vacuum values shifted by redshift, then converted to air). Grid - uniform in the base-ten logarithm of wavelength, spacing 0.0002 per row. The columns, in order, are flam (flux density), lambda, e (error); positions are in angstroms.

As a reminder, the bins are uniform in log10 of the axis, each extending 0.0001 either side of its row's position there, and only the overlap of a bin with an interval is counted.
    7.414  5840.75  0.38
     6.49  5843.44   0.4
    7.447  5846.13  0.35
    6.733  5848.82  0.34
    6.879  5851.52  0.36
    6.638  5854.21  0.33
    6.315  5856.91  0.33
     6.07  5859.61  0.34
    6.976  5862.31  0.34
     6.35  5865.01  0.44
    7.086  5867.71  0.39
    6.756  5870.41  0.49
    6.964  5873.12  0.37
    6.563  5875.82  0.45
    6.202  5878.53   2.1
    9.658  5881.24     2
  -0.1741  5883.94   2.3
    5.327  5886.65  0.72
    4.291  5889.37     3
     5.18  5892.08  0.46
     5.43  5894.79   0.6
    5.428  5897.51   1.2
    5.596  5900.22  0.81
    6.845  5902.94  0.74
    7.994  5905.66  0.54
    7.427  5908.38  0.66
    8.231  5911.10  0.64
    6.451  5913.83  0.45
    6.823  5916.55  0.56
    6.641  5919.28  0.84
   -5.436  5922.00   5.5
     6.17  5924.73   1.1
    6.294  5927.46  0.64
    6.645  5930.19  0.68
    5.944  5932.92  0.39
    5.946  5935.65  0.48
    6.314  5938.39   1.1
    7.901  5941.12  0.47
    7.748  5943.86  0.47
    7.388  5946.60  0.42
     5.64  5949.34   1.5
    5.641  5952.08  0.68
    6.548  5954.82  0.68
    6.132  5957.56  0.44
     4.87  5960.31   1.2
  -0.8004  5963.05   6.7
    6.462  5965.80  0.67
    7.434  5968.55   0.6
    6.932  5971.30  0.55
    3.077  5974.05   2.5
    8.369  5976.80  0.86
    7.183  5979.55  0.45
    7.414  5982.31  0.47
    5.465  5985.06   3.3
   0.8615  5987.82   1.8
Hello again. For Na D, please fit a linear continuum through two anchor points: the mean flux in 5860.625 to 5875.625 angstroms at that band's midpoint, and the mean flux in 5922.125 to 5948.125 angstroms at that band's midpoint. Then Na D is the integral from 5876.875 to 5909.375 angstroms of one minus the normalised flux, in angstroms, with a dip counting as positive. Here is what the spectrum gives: 3.8 angstroms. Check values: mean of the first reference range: 6.79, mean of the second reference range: 6.12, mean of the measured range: 5.76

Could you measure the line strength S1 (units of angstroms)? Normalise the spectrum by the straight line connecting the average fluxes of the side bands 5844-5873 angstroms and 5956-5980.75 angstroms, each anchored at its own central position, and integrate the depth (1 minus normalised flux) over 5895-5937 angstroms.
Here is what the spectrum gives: 2.2 angstroms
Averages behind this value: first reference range 6.73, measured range 5.79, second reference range 5.52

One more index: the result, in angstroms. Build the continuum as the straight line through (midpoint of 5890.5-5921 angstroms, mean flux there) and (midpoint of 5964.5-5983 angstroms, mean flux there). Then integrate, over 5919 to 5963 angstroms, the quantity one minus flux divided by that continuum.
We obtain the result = 7.5 angstroms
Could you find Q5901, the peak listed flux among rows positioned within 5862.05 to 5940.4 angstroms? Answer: 9.658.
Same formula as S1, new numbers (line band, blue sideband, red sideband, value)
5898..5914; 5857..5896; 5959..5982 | -3.5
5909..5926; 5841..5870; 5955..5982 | 3.4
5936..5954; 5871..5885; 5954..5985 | -2.7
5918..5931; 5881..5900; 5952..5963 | 2.6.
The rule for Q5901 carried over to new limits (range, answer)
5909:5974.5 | 8.231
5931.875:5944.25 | 7.901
